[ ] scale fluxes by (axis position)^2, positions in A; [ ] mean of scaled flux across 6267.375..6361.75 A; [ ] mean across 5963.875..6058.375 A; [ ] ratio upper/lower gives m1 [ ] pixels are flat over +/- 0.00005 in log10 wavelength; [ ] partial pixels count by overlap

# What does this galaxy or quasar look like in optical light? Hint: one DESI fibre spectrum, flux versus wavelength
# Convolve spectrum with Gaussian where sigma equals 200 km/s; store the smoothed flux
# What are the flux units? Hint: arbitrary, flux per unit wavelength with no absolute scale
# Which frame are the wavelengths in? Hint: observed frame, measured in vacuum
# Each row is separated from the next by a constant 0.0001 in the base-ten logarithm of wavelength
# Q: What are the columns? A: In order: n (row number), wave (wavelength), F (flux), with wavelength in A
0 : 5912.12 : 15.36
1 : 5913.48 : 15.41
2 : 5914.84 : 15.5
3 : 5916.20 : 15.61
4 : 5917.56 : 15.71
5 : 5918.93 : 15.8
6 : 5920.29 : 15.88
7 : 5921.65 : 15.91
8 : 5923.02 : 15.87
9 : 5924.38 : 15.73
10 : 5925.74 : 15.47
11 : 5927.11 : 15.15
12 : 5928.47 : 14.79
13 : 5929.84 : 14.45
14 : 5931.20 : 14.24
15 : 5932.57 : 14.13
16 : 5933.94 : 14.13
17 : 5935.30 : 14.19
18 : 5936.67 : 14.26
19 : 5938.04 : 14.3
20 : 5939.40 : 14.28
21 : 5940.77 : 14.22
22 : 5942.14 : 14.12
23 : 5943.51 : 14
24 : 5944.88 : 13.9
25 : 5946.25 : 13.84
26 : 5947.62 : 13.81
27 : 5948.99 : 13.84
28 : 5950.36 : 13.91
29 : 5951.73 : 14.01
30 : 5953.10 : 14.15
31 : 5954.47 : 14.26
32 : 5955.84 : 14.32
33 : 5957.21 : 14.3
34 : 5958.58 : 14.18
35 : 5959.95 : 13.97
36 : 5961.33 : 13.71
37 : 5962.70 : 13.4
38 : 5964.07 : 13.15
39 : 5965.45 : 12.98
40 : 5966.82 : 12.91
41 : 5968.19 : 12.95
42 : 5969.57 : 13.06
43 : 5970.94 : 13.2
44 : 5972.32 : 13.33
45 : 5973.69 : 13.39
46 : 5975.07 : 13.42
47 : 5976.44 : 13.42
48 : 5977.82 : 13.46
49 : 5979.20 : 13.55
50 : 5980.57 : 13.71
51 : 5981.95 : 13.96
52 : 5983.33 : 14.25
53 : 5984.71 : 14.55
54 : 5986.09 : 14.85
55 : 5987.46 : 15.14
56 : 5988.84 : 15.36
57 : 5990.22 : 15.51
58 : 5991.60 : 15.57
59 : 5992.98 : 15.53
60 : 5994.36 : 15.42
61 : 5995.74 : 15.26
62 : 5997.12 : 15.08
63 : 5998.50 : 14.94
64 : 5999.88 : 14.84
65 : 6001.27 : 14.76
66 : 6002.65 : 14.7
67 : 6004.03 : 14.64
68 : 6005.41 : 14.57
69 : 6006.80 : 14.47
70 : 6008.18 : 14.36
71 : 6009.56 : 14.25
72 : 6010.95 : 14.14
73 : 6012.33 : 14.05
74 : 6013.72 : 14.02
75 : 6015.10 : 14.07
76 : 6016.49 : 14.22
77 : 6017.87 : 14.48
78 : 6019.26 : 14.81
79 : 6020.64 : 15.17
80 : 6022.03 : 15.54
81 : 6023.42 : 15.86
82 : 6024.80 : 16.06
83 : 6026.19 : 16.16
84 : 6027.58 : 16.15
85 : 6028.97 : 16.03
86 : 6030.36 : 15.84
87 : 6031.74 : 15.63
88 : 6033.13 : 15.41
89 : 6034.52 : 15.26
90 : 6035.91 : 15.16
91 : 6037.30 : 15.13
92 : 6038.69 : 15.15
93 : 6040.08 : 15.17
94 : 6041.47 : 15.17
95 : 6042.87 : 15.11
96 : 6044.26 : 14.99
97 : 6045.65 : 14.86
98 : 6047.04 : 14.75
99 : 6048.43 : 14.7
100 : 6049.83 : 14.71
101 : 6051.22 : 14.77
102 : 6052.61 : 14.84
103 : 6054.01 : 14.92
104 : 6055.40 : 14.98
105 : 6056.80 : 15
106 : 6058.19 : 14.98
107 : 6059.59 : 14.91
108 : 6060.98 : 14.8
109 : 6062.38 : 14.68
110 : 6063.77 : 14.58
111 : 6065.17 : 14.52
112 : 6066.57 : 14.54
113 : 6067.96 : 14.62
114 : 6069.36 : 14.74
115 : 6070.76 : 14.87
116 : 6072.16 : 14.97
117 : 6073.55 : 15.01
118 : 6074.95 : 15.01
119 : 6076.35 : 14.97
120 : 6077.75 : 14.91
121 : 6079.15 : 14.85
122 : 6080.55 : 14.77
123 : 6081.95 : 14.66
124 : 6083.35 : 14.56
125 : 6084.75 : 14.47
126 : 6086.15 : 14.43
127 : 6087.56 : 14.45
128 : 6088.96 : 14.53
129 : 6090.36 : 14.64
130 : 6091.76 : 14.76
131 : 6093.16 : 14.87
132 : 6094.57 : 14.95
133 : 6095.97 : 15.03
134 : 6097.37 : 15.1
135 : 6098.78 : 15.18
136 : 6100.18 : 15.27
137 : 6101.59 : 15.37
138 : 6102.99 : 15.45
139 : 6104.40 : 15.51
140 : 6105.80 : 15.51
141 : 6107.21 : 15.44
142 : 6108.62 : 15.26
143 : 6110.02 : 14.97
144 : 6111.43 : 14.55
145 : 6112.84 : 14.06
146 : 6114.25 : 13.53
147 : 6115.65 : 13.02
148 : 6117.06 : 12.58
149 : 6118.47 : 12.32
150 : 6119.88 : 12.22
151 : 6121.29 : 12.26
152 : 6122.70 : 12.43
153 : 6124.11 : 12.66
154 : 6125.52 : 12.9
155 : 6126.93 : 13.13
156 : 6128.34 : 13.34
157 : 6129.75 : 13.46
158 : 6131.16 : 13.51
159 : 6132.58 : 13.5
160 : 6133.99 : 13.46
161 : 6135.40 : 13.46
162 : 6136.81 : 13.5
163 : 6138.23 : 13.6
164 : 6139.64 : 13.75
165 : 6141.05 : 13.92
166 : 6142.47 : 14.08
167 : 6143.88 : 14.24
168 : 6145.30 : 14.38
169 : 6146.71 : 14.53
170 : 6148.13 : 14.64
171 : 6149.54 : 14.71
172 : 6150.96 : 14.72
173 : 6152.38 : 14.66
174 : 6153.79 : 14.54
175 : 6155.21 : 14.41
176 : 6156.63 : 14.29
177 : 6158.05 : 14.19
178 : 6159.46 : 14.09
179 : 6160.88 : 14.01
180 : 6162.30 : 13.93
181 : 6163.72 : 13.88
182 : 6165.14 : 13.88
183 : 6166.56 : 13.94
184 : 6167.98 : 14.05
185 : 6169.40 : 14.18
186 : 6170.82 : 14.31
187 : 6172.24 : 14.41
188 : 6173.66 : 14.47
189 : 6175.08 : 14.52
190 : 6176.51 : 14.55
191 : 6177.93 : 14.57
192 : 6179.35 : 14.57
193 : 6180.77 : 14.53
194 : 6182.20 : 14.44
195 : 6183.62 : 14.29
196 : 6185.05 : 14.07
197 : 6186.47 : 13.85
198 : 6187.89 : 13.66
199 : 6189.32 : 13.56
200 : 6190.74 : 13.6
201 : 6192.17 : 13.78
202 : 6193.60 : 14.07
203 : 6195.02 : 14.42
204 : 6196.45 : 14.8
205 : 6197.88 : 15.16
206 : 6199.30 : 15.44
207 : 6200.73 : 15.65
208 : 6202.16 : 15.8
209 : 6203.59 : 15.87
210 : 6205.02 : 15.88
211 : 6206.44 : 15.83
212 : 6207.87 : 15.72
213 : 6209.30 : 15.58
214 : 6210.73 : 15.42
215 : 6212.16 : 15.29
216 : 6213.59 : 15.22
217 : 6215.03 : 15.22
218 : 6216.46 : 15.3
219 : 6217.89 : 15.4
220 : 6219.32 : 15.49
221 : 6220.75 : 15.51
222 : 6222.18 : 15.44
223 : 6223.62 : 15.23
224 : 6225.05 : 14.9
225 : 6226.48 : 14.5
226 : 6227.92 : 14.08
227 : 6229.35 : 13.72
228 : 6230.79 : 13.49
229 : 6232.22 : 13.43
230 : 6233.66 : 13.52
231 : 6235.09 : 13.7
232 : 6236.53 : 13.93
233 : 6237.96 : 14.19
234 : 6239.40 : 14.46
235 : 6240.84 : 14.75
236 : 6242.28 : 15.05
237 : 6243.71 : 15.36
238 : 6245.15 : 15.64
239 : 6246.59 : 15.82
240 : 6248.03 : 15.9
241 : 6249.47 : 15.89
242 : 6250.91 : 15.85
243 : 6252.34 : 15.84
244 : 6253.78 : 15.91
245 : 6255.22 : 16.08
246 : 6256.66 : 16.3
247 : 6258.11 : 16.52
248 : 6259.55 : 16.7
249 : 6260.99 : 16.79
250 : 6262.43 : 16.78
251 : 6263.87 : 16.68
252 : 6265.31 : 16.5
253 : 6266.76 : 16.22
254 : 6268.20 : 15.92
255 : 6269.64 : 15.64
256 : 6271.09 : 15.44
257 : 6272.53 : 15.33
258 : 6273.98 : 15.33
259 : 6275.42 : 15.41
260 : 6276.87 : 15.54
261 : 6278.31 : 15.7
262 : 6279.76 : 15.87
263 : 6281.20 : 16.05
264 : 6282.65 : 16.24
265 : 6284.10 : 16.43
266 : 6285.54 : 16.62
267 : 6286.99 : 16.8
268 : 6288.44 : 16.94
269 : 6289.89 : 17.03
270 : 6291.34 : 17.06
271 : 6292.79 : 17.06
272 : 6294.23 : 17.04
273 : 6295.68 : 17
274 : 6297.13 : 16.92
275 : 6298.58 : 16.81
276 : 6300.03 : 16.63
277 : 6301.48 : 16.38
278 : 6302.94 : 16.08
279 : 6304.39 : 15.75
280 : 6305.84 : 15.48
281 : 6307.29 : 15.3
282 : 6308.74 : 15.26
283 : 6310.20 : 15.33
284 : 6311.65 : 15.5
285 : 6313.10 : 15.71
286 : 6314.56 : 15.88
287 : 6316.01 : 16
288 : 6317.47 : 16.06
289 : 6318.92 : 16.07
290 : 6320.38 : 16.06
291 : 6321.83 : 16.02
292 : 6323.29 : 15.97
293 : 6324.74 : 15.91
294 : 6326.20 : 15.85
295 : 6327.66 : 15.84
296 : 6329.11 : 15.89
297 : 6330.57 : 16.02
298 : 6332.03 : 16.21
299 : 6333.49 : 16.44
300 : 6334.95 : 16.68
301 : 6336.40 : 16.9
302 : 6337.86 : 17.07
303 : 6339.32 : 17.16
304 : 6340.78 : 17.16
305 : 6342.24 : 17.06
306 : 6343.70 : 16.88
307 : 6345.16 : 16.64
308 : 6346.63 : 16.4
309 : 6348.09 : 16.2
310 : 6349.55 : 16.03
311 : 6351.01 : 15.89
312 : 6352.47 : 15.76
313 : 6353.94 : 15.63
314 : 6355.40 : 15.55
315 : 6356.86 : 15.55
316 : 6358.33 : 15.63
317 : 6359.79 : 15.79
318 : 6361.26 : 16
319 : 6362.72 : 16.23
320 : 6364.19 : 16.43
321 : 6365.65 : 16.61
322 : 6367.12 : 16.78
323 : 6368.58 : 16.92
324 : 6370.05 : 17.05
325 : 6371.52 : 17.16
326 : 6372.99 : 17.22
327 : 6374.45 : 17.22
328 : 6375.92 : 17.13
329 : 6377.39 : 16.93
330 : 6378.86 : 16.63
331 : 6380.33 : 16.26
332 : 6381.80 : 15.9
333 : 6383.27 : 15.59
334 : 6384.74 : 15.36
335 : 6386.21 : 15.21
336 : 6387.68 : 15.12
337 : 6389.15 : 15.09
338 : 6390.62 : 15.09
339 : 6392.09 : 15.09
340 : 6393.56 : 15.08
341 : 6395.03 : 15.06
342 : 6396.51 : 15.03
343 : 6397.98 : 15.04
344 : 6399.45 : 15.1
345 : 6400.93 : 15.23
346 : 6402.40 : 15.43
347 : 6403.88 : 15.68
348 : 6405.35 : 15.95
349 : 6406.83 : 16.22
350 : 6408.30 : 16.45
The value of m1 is 1.2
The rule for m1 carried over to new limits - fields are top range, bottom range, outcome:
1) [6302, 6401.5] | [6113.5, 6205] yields 1.22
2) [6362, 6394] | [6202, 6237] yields 1.14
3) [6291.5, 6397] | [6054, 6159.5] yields 1.22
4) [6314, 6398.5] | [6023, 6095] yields 1.18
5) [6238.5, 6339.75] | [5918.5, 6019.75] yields 1.25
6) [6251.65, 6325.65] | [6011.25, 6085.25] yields 1.17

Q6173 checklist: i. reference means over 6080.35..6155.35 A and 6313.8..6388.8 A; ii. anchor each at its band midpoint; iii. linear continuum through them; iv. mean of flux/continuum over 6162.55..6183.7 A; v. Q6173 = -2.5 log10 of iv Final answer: 0.03 mag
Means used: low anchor 14.2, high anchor 16.3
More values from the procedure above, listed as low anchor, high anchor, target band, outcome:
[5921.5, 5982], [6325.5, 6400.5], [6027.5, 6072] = -0.037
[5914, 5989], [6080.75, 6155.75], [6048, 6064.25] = -0.047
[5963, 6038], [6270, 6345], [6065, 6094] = 0.020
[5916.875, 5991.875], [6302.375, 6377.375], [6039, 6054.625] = -0.014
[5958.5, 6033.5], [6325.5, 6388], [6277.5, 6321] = -0.013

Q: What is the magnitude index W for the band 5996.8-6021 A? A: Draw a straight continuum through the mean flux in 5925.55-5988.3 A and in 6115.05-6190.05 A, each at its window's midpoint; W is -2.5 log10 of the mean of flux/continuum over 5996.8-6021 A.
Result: -0.04 mag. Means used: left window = 14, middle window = 14.5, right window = 13.9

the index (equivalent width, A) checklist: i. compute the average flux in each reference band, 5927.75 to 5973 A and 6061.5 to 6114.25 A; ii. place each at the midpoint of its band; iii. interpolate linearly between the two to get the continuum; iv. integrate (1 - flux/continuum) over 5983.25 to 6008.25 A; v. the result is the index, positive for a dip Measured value -1.3 A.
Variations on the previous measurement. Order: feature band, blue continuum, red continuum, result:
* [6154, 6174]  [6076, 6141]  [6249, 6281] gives 0.89 A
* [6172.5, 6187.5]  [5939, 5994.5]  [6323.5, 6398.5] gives 0.78 A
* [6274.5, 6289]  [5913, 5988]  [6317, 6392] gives -0.24 A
